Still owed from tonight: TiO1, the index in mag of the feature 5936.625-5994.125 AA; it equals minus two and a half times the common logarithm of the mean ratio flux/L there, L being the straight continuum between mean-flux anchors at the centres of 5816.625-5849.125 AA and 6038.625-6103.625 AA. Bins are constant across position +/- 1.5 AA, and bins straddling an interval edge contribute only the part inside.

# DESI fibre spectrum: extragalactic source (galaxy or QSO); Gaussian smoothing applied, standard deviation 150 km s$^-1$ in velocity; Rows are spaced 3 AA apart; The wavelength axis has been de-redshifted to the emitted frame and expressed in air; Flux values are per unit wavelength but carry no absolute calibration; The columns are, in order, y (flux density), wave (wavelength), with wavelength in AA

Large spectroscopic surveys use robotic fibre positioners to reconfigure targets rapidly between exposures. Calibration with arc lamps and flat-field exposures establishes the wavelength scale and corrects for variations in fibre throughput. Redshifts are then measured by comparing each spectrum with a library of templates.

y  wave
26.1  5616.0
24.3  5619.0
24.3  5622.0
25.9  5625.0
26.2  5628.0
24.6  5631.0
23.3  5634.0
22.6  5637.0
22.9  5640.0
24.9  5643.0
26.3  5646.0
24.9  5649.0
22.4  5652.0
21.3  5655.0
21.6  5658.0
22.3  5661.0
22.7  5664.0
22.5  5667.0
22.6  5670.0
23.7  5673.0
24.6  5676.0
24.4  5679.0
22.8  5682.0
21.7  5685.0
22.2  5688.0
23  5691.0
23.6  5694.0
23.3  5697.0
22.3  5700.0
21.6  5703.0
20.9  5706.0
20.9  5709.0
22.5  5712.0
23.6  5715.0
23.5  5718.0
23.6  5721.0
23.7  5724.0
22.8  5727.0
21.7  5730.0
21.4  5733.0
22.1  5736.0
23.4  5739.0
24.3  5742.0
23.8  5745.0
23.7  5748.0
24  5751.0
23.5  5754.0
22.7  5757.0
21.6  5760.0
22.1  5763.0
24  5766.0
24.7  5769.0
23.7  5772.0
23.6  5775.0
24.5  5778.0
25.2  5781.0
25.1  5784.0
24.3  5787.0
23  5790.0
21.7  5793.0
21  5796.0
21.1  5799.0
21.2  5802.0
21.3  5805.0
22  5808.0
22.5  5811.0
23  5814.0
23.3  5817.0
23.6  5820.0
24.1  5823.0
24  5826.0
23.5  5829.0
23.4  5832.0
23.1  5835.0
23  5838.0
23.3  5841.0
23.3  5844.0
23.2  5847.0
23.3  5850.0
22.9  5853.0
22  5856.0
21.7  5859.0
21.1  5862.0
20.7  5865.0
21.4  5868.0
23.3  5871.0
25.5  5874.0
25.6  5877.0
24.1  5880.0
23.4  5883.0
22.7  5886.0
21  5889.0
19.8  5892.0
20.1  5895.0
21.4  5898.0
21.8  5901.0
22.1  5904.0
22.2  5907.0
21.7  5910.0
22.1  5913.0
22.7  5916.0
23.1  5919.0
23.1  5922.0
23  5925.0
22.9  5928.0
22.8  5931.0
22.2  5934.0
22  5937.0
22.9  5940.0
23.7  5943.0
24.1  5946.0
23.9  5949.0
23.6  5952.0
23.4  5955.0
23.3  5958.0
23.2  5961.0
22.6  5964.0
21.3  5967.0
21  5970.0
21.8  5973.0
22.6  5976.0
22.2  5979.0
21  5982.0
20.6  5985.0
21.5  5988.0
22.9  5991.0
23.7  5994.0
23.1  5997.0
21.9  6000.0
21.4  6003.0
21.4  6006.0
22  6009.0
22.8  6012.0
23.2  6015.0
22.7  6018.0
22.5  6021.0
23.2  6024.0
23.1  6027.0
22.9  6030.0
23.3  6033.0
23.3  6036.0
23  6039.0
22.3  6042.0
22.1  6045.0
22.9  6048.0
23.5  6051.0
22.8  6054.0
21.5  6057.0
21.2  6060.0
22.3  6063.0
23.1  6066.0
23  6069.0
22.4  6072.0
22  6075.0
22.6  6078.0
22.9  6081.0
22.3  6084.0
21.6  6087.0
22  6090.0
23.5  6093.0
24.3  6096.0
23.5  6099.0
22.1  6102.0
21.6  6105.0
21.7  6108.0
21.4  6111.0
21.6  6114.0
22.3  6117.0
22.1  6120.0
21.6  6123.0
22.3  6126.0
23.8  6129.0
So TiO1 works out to 0.02 mag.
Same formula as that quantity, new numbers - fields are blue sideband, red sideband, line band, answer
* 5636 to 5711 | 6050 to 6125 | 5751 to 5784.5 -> -0.04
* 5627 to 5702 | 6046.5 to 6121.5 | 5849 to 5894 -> 0.02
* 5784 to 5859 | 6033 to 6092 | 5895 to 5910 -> 0.05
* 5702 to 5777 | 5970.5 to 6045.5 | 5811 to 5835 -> -0.03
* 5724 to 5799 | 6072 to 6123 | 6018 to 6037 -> -0.02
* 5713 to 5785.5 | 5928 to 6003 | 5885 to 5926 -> 0.04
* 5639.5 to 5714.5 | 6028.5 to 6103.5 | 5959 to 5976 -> 0.03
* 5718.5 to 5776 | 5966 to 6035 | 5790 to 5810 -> 0.07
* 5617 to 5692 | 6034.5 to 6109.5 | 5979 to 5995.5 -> 0.04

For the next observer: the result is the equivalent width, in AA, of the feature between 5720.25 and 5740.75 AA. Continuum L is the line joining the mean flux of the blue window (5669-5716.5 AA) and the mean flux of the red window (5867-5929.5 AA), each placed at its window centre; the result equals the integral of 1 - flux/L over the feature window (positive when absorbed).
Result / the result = 0.03 AA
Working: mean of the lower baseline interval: 22.7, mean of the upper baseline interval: 22.5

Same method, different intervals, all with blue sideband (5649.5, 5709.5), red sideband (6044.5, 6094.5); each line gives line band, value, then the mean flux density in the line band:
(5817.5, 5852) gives -1.4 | 23.4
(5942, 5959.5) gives -0.9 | 23.7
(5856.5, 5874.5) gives 0.3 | 22.1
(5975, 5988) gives 0.5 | 21.5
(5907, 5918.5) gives 0.1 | 22.3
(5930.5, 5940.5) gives 0.0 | 22.4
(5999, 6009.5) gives 0.4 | 21.6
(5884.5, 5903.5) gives 1.1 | 21.2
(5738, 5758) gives -1.0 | 23.7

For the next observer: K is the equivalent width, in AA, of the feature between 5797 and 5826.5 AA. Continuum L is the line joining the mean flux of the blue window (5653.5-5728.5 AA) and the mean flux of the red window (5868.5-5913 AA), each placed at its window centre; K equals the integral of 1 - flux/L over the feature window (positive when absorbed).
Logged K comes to 0.01 AA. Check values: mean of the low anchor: 22.7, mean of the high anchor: 22.4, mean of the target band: 22.5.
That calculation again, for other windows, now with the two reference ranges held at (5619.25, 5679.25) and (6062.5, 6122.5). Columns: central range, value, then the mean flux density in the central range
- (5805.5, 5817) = 0.36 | 22.5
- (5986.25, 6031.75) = 0.20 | 22.5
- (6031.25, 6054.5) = -0.37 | 22.9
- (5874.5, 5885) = -0.62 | 24.4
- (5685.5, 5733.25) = 1.97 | 22.5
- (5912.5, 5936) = 0.15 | 22.7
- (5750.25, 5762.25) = 0.28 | 22.8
